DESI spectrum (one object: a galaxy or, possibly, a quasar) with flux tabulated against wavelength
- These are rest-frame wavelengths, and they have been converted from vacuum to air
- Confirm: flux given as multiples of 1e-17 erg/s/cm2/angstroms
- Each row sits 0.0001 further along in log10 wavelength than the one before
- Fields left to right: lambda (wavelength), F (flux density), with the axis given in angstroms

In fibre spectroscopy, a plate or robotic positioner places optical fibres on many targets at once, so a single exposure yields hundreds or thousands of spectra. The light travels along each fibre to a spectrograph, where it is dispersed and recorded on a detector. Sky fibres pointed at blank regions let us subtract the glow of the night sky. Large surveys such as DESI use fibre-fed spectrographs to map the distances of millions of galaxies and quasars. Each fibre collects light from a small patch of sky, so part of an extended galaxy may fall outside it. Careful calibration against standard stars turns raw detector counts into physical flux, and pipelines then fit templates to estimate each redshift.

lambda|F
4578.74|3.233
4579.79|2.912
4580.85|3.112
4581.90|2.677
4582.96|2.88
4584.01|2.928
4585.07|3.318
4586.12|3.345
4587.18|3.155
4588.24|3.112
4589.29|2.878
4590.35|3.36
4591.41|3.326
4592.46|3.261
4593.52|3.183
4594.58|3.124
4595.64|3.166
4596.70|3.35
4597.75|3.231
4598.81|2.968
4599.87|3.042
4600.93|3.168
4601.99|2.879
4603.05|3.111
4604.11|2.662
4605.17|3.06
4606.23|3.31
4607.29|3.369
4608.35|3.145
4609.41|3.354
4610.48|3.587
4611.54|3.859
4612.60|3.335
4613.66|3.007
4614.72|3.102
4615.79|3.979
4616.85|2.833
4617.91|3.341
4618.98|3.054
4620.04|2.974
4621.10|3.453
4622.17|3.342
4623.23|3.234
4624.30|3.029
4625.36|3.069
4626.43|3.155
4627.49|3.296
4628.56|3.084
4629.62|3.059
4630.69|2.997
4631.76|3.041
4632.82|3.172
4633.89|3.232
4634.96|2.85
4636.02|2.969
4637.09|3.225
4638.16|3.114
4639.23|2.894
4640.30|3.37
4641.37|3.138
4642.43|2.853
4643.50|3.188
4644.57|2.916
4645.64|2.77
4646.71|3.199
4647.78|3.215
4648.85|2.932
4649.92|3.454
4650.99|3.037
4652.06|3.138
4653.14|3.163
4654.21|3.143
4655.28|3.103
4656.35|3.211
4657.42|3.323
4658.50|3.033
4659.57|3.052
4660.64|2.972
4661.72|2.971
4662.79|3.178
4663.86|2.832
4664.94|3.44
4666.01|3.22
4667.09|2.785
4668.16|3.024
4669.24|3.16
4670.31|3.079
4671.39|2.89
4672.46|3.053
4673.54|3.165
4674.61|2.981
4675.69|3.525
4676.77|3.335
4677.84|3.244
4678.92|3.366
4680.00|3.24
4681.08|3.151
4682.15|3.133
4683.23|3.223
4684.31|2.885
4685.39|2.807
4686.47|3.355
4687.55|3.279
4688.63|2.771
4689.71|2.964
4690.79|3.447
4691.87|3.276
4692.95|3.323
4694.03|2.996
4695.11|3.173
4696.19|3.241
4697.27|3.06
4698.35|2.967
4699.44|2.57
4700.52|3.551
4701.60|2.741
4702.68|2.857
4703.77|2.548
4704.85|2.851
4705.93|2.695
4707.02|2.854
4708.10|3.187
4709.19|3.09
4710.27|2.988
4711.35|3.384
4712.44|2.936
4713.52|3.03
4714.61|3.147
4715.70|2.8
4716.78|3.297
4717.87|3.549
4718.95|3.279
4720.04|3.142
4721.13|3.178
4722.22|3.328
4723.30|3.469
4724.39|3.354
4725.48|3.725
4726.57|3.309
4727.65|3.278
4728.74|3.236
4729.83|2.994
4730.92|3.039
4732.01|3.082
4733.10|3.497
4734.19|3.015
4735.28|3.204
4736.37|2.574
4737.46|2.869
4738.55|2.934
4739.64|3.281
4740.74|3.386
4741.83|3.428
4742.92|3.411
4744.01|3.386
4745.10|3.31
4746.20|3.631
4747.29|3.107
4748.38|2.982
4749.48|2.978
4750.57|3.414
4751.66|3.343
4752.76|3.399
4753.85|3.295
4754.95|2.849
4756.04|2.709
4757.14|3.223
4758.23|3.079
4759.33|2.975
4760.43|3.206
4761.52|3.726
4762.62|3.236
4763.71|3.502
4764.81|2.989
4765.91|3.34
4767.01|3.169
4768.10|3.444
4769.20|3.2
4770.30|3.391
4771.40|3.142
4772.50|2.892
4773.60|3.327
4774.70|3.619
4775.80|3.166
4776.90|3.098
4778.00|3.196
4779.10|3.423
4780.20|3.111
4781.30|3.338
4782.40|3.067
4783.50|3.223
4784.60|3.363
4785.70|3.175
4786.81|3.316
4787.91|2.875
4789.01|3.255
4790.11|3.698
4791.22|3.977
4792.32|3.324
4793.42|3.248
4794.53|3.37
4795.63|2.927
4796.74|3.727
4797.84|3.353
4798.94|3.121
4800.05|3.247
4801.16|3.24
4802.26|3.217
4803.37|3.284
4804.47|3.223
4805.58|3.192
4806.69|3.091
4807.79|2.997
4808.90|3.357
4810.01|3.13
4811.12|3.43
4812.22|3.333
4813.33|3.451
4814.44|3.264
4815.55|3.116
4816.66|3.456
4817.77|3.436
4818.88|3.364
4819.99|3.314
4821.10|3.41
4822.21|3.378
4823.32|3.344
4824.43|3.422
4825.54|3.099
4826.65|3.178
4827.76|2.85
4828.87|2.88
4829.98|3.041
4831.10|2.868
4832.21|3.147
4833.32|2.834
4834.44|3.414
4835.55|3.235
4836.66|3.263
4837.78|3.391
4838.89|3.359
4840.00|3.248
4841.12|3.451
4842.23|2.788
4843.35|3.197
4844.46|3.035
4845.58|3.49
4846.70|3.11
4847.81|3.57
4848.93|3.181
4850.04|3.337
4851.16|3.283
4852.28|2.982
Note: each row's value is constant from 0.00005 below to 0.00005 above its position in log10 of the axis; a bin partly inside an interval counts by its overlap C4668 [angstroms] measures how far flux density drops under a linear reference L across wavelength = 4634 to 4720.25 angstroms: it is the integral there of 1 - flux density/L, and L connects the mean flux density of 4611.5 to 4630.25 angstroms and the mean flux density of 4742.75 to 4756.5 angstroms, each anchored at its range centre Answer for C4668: 3.3 angstroms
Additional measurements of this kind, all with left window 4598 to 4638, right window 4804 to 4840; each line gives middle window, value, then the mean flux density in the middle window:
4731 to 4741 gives 0.4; 3.08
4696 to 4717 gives 1.4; 2.98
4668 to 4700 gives 0.7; 3.12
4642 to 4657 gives 0.4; 3.1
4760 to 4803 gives -1.0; 3.29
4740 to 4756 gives -0.3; 3.26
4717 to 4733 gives -0.4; 3.29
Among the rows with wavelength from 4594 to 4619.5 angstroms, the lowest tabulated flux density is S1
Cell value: 2.662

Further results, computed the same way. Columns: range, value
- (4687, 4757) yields 2.548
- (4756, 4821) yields 2.709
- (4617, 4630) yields 2.974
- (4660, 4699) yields 2.771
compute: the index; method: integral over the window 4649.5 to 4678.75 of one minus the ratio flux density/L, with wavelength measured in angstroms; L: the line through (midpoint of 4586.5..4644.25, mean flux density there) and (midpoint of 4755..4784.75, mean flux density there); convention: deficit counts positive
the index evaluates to 0.5 angstroms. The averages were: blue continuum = 3.17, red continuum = 3.22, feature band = 3.13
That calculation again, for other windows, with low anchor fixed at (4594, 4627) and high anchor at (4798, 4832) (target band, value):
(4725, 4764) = 0.1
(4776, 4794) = -0.4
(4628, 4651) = 0.9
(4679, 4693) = 0.3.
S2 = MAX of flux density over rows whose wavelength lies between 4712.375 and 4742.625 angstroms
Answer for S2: 3.725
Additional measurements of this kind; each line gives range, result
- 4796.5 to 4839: 3.727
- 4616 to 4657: 3.454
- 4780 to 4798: 3.977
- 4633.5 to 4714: 3.551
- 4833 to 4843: 3.451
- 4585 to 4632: 3.979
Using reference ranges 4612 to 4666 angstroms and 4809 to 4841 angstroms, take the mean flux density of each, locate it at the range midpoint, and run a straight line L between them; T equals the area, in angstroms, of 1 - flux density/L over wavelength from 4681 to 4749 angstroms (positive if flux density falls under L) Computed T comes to 0.9 angstroms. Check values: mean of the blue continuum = 3.13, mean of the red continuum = 3.24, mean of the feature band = 3.14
